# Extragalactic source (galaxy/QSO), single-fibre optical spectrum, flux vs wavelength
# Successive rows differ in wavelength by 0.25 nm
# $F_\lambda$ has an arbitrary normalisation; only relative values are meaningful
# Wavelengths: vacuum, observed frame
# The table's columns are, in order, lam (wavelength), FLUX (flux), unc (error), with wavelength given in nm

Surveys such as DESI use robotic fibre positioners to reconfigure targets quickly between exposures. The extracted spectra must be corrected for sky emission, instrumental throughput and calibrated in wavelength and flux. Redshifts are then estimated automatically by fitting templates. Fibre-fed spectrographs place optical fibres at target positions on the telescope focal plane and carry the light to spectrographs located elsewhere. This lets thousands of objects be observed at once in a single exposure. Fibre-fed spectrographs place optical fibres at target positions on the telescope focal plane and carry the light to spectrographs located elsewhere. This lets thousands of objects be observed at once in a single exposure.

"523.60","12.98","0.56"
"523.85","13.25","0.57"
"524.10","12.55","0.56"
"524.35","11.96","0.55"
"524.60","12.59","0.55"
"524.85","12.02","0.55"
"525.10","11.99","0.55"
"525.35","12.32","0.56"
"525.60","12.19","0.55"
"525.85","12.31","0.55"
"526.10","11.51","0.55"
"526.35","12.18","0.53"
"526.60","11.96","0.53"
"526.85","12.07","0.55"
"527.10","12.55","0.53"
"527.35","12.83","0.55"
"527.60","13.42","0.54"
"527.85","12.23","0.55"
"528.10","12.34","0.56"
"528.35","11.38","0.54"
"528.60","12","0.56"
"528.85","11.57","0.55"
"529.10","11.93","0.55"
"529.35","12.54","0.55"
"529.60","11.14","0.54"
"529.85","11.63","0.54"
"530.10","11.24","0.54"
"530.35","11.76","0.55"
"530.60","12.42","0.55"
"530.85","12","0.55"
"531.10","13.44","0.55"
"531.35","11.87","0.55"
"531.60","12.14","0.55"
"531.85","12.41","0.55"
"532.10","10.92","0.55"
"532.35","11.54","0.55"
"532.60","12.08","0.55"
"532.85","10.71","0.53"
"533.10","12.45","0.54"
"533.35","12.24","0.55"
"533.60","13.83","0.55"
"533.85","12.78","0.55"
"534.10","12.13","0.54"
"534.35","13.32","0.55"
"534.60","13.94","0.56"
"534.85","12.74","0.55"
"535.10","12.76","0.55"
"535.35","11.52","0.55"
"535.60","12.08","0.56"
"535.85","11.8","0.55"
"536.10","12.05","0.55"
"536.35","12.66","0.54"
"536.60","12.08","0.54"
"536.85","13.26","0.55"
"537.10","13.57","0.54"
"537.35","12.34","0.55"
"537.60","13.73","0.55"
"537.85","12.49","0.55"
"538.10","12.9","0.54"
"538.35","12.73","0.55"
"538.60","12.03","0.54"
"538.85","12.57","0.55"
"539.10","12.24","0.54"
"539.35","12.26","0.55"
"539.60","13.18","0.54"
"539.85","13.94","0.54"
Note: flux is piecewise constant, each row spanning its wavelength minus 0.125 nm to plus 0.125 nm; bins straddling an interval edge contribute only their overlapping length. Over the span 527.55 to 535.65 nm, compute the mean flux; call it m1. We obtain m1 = 12.2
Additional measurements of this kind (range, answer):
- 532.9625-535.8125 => 12.7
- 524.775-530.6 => 12.1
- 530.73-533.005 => 11.9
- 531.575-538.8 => 12.5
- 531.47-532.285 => 11.8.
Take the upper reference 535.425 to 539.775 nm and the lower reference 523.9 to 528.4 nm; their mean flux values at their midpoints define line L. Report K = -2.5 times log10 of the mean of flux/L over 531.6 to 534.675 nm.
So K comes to 0.012 mag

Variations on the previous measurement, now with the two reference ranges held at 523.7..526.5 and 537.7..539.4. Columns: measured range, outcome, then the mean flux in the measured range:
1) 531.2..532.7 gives 0.047 mag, 11.8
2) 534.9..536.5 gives 0.024 mag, 12.2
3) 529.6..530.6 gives 0.068 mag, 11.6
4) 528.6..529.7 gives 0.045 mag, 11.8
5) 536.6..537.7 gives -0.053 mag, 13.1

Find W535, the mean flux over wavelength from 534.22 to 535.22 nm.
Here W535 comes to 13.2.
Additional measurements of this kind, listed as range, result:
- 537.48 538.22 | 13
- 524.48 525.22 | 12.2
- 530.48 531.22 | 12.6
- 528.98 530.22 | 11.7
